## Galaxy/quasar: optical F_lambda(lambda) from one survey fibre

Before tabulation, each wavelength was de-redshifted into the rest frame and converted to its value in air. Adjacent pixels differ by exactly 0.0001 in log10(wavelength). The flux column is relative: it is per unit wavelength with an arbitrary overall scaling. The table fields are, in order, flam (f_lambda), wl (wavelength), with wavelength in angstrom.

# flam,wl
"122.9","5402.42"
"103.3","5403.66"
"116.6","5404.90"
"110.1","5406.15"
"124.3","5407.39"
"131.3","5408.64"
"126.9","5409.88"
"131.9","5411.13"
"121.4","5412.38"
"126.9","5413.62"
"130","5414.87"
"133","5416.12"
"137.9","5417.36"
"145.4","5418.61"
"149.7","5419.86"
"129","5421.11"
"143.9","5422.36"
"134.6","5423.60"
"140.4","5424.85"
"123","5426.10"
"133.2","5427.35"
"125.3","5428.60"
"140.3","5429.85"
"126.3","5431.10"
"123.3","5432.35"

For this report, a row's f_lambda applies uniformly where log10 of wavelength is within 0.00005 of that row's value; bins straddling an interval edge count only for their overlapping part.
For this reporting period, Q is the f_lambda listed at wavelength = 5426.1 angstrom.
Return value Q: 123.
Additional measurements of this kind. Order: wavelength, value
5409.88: 126.9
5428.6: 125.3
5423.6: 134.6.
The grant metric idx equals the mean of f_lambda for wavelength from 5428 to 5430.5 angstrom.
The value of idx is 133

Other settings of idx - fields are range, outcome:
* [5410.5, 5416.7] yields 128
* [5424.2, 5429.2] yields 130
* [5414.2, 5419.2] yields 136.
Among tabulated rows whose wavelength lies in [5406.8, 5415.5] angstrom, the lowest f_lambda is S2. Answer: 121.4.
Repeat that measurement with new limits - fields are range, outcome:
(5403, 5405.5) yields 103.3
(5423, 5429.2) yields 123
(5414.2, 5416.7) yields 130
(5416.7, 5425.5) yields 129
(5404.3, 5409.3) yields 110.1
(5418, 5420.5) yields 145.4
